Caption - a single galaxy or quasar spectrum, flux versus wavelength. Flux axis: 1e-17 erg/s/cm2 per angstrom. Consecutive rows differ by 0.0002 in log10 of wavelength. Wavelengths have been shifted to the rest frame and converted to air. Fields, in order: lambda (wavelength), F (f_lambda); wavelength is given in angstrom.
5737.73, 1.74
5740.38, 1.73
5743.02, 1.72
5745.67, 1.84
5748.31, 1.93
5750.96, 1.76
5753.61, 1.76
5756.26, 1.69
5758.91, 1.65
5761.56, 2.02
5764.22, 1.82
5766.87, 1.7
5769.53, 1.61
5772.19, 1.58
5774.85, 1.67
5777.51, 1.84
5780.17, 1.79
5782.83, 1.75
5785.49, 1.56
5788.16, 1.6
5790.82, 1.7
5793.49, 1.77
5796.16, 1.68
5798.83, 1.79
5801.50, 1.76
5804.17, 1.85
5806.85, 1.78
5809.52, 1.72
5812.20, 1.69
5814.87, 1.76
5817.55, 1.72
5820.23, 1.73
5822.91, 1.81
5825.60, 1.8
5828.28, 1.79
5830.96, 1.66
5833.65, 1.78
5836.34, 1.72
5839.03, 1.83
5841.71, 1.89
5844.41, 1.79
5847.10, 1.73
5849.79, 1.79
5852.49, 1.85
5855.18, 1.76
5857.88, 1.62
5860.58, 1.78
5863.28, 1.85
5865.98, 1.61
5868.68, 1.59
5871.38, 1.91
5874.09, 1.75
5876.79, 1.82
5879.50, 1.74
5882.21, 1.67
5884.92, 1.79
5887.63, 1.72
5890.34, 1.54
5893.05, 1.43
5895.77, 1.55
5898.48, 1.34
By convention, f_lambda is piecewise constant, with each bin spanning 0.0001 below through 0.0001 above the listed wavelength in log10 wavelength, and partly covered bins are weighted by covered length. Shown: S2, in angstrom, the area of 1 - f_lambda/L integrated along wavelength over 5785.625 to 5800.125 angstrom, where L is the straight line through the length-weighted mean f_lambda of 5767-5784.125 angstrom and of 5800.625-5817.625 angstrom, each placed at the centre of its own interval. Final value 0.3 angstrom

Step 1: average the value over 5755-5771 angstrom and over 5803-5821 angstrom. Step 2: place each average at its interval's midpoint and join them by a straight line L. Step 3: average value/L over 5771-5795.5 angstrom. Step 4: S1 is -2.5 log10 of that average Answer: 0.03 mag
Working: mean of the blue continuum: 1.75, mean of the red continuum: 1.75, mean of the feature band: 1.7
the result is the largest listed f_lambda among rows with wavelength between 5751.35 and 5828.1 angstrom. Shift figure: 2.02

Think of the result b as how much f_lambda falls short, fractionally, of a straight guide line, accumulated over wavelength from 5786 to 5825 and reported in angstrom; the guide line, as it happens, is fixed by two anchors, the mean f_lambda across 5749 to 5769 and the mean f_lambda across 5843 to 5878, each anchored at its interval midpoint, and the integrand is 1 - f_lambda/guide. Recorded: 0.6 angstrom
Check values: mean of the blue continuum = 1.77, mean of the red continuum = 1.76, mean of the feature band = 1.74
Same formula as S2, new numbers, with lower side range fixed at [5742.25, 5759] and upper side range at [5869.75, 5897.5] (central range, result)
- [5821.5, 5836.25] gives -0.35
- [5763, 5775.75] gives 0.63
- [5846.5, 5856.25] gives -0.45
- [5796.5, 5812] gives -0.25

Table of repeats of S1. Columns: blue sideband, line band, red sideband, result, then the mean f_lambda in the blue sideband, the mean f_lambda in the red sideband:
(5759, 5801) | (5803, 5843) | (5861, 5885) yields -0.02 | 1.72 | 1.75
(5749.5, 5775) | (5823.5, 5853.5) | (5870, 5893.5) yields -0.04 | 1.73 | 1.72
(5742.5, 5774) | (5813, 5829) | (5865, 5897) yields -0.03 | 1.76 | 1.68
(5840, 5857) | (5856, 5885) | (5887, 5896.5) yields -0.04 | 1.8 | 1.55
